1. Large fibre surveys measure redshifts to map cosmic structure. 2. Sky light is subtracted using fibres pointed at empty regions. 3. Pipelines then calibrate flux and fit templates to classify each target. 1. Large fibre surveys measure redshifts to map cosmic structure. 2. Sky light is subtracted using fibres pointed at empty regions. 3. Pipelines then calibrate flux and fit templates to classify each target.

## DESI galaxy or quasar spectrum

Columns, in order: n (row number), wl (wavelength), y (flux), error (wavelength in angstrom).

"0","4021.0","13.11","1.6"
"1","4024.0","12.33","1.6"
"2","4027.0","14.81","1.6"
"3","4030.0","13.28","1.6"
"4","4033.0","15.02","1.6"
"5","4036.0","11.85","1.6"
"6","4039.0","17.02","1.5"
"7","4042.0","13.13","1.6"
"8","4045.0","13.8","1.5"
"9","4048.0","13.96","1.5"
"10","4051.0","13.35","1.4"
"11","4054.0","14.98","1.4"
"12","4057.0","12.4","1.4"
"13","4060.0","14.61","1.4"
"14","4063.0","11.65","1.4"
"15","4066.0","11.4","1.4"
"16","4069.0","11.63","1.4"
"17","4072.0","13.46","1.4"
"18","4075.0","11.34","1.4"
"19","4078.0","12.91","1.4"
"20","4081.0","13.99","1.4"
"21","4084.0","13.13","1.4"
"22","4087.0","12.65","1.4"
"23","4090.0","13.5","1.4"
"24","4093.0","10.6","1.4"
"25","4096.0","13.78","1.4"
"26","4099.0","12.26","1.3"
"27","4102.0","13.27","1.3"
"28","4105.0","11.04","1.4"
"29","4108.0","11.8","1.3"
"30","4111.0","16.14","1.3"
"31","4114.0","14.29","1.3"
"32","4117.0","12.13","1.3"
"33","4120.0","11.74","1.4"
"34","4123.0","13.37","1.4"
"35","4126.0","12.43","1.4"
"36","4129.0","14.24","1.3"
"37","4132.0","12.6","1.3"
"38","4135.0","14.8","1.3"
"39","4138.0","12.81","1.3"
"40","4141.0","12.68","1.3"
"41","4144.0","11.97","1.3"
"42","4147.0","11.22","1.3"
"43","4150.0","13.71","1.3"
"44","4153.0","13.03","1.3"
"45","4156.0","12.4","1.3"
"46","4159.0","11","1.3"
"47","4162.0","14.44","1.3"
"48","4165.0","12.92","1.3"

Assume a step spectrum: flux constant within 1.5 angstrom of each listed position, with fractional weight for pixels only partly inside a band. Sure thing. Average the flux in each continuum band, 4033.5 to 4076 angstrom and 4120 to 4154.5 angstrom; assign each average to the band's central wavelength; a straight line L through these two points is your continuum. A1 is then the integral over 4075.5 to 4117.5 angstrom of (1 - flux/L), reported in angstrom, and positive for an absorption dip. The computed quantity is 0.5 angstrom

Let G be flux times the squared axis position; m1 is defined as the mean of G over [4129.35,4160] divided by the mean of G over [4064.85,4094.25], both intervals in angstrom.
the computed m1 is 1.05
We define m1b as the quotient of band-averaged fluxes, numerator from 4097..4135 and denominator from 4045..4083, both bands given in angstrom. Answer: 1.00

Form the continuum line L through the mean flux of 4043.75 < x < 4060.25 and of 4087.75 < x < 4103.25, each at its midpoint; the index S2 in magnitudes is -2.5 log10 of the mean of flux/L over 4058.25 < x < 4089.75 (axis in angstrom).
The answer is 0.04 mag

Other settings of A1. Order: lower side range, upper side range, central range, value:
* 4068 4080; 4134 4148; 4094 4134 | -1.3 angstrom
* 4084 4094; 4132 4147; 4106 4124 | -0.7 angstrom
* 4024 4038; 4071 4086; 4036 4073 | -0.1 angstrom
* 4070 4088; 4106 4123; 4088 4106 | 0.8 angstrom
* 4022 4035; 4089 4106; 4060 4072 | 0.8 angstrom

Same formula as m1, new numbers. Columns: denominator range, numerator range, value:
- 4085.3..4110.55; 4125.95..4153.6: 1.06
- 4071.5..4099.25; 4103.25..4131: 1.04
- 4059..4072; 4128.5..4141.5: 1.12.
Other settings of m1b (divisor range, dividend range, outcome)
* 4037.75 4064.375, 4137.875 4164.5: 0.91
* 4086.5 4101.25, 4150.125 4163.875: 1.02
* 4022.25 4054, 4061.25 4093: 0.90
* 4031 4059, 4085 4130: 0.92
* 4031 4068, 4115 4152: 0.95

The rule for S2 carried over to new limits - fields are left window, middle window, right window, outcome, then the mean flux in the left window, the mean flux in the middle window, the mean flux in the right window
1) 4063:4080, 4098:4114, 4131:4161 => -0.06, 12.2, 13.1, 12.7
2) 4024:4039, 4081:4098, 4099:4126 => 0.03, 13.9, 12.8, 12.9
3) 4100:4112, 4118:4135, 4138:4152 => -0.03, 12.9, 13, 12.5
